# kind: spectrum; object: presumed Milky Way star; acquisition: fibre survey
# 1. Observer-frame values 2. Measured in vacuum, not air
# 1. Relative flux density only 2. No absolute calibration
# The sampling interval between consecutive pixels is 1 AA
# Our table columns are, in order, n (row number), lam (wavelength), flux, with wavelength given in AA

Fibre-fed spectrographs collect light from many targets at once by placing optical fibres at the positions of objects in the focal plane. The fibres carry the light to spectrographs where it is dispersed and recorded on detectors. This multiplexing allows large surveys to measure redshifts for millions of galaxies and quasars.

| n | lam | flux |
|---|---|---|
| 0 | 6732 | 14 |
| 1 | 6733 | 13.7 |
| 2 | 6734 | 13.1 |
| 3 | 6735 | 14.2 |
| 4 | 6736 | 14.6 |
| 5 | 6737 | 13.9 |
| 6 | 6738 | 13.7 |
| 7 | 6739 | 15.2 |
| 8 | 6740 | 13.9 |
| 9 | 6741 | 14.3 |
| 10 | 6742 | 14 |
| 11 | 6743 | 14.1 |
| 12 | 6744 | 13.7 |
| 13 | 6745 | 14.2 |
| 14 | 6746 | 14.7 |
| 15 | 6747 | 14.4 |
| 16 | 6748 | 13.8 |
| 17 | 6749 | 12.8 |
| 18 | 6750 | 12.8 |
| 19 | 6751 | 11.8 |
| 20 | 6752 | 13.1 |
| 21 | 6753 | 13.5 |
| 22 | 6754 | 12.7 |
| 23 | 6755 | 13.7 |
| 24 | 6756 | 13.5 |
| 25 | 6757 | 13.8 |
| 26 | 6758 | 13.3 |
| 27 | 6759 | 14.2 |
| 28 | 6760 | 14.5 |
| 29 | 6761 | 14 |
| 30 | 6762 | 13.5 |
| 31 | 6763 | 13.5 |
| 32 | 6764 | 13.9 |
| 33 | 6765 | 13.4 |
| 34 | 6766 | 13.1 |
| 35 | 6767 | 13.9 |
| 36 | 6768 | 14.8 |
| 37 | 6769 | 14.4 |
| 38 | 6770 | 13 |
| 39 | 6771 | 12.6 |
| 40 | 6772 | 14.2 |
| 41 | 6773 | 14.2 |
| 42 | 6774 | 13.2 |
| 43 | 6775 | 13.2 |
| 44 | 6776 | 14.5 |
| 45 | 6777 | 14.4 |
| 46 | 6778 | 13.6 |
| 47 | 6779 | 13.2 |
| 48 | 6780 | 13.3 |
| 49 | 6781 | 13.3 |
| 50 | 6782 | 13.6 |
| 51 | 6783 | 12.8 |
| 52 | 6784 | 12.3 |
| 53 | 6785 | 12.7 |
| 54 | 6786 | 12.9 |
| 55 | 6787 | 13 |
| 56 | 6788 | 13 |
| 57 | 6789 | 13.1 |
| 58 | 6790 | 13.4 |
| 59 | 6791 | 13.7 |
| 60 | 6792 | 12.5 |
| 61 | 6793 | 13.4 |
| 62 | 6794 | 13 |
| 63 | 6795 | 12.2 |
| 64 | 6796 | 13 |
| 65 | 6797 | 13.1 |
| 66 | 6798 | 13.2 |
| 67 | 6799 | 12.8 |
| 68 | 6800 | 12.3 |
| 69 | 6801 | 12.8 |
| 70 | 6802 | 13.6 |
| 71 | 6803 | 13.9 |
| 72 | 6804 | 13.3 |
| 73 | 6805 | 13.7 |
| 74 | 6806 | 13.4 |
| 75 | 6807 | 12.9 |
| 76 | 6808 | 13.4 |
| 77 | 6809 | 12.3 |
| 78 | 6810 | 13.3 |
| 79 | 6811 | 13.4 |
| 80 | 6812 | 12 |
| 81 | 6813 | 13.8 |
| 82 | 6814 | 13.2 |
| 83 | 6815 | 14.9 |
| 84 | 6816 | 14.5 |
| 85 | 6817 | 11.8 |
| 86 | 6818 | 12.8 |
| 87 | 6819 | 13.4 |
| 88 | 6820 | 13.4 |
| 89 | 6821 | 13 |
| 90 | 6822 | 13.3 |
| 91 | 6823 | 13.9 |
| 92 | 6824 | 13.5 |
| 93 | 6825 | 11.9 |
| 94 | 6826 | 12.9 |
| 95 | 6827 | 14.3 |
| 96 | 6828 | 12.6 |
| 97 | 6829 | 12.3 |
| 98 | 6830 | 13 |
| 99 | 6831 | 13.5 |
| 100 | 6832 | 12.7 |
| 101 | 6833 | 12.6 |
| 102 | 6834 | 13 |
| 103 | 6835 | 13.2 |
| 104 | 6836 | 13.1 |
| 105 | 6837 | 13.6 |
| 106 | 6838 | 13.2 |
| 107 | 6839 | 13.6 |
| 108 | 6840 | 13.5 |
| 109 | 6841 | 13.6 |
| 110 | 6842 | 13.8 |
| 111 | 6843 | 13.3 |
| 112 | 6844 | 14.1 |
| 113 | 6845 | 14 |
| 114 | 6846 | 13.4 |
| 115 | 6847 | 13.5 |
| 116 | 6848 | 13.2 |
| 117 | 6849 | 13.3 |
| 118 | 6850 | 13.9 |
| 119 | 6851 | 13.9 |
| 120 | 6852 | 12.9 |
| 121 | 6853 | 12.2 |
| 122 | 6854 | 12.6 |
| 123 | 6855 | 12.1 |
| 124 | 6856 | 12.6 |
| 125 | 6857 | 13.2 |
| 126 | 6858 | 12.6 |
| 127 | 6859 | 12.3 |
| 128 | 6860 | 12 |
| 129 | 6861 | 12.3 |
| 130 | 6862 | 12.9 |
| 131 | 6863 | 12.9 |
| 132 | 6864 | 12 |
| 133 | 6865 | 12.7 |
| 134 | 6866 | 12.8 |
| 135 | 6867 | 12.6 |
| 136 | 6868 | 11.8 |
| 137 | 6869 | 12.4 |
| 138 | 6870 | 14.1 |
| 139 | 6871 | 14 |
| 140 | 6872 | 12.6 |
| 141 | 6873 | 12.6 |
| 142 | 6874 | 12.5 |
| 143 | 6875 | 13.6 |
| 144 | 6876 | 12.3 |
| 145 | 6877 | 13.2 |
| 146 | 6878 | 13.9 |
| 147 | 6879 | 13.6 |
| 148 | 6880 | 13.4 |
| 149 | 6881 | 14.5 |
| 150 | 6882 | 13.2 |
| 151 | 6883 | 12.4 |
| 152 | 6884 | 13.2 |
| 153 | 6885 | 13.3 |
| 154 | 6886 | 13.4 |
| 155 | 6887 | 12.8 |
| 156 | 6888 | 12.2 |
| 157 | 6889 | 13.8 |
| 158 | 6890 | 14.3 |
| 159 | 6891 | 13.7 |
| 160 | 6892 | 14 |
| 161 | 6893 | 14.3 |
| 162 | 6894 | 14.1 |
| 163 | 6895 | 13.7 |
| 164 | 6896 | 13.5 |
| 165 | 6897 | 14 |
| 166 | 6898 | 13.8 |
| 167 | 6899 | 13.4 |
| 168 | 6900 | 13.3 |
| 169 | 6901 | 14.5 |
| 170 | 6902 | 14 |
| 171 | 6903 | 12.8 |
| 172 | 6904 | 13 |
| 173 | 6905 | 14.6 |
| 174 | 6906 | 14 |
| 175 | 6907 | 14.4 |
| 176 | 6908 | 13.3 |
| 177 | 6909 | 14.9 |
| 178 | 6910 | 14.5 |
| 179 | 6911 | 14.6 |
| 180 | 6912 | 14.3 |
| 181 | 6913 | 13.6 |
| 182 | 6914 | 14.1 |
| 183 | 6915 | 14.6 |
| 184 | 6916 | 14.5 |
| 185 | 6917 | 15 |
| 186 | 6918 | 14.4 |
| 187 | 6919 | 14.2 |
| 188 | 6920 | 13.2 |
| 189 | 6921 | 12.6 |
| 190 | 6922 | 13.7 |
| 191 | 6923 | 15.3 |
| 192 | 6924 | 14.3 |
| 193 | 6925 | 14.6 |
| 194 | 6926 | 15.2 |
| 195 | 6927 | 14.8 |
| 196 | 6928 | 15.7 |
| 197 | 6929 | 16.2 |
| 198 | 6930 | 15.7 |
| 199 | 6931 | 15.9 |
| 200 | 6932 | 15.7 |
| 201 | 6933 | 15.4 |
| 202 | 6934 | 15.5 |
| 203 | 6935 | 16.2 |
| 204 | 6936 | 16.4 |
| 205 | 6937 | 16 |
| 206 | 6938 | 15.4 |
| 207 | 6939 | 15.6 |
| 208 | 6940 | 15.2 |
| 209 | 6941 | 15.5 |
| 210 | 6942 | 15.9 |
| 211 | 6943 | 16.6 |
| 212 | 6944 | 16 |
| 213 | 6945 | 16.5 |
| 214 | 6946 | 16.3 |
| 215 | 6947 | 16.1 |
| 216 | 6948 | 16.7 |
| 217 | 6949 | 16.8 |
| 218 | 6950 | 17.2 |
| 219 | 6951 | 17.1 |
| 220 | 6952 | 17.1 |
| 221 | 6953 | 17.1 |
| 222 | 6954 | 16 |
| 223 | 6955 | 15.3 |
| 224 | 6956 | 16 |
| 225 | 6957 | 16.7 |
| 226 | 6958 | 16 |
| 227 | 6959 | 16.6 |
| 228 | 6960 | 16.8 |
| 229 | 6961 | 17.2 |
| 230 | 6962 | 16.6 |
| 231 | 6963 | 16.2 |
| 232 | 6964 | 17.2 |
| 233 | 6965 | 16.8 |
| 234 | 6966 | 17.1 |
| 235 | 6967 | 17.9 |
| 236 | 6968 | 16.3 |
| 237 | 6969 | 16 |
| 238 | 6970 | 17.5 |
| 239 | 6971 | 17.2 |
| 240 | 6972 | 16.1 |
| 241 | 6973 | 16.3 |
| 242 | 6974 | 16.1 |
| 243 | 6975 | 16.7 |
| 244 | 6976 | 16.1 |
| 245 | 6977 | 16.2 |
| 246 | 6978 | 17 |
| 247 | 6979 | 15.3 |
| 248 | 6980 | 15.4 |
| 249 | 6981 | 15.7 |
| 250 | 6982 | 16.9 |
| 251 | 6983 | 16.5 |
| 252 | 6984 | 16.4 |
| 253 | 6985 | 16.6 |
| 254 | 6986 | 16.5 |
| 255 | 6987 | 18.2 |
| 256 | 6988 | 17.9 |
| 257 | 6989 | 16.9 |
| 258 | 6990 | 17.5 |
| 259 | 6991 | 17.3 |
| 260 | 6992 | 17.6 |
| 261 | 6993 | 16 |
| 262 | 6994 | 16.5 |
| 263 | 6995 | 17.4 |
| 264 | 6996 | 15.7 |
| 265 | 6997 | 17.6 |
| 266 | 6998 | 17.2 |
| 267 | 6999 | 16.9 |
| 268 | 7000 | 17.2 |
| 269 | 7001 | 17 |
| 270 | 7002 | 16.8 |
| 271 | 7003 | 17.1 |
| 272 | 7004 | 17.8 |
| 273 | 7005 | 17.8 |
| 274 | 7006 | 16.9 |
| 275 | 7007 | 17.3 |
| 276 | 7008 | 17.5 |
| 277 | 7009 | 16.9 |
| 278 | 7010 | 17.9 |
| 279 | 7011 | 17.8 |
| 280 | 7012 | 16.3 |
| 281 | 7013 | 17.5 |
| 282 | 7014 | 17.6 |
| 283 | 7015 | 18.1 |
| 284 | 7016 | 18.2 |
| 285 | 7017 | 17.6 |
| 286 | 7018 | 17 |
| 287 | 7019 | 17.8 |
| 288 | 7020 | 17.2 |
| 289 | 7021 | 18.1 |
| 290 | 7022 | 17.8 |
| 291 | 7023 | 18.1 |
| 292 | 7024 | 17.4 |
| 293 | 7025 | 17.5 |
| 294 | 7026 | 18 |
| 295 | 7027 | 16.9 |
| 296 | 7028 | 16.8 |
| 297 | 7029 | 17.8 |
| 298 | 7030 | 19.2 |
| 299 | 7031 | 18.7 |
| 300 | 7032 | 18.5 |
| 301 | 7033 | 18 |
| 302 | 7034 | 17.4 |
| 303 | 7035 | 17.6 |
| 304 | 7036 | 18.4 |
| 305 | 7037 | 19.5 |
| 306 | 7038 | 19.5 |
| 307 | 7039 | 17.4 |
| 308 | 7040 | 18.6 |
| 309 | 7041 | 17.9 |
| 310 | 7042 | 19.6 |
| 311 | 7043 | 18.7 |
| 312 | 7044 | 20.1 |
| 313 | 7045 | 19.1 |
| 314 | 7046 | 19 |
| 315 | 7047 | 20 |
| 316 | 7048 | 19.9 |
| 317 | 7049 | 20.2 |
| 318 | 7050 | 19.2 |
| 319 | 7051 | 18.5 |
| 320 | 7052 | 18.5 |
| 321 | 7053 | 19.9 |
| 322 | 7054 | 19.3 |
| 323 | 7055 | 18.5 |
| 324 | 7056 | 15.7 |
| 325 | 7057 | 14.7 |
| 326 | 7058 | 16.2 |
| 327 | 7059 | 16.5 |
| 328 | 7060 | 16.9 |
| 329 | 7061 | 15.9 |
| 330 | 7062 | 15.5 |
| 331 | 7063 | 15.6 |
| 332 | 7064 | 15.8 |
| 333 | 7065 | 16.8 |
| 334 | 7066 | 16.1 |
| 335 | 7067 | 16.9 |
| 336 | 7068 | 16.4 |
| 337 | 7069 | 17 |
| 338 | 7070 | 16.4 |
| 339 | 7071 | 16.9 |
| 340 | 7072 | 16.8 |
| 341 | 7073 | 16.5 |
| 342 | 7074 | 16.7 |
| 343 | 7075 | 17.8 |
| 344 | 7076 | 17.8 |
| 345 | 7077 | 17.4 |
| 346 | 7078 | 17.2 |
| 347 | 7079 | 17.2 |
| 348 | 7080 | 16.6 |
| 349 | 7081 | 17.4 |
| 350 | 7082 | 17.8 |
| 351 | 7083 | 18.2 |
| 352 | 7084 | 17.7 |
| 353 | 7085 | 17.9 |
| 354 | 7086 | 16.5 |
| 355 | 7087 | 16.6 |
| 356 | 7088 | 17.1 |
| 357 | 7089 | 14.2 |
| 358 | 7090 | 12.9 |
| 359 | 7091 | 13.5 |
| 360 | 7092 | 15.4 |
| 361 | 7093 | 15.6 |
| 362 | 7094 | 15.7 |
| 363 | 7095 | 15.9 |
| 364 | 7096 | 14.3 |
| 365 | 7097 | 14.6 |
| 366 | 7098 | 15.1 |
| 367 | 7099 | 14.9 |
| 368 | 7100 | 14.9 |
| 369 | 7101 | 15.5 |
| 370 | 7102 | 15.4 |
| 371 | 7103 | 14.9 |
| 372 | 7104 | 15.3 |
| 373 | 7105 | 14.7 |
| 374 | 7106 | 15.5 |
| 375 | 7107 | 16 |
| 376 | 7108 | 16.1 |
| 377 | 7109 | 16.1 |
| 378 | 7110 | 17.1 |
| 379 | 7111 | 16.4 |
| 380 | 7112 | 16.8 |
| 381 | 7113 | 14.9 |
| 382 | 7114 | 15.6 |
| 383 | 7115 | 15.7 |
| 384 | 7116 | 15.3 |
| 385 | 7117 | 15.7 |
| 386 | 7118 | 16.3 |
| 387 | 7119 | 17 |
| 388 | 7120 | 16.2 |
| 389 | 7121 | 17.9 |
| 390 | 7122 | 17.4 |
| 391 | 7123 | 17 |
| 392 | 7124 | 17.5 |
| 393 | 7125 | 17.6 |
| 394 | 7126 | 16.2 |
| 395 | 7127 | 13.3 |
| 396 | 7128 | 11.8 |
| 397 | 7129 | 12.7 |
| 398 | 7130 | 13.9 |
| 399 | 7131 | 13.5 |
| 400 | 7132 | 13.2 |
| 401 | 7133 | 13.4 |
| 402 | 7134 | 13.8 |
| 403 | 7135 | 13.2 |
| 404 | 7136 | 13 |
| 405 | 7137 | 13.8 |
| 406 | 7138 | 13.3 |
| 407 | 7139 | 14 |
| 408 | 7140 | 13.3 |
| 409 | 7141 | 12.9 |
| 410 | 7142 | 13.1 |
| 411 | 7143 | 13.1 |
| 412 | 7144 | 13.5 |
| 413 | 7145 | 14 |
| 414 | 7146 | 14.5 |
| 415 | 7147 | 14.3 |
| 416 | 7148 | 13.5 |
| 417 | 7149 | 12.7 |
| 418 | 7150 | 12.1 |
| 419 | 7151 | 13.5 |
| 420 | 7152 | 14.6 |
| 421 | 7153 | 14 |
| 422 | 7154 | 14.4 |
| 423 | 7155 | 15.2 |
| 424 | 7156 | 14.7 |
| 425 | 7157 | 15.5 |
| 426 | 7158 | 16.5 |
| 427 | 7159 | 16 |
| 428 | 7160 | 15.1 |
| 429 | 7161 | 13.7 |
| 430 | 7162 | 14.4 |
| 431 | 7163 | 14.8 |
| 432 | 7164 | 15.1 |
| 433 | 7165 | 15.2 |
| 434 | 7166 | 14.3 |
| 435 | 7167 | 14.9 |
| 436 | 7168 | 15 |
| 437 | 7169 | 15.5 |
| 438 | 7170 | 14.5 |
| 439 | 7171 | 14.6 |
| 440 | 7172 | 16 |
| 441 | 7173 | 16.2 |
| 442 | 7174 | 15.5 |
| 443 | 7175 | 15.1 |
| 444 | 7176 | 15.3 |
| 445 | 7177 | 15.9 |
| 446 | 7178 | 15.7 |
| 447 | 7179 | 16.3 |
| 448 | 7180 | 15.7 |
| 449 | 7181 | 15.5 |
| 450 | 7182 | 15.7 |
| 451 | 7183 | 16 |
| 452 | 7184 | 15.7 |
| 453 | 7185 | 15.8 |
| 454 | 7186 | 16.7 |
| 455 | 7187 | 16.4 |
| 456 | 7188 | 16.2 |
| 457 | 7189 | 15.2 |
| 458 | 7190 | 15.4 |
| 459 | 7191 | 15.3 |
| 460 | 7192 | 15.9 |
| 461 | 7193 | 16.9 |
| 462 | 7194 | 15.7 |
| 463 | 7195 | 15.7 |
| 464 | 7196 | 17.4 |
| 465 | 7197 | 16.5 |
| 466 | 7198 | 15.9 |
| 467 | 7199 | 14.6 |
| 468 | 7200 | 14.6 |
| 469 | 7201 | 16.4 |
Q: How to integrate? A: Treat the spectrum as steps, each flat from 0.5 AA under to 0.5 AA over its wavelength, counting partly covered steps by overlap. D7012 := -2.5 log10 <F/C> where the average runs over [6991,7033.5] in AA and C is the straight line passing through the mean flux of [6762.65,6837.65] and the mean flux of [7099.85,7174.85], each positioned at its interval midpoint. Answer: -0.219 mag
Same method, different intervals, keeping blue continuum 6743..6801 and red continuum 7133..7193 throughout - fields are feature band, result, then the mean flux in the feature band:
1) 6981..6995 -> -0.20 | 17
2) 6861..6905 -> 0.04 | 13.3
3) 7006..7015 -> -0.22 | 17.4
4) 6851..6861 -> 0.09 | 12.6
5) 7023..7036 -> -0.24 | 17.9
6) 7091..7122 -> -0.08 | 15.7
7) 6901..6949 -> -0.08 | 15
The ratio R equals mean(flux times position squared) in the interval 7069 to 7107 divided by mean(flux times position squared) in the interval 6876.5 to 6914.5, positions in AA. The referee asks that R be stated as 1.2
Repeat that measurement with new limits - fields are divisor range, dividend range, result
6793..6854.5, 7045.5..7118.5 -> 1.35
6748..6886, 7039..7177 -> 1.30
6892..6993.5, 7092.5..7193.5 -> 1.02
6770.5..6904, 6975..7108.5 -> 1.37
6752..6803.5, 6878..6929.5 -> 1.08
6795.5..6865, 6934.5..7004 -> 1.32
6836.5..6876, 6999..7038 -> 1.42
